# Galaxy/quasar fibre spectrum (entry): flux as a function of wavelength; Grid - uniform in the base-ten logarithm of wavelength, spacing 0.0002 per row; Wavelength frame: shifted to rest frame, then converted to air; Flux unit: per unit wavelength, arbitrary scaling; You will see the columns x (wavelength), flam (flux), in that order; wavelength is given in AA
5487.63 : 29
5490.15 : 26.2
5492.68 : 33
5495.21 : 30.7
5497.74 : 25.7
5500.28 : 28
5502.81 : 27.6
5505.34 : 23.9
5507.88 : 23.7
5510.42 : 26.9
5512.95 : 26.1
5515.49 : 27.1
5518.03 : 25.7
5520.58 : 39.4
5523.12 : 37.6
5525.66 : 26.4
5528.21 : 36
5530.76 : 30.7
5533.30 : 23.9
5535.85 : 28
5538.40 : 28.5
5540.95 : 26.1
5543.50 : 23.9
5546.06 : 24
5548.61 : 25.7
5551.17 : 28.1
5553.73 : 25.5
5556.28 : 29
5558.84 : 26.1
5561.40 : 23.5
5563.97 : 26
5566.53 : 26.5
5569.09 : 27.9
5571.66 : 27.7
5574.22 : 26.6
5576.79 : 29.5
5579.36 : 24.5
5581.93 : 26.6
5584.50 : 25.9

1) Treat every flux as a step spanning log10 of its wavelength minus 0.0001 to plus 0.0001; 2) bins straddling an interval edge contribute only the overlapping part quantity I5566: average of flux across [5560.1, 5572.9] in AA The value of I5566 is 26.3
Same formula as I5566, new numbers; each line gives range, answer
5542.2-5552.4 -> 25.4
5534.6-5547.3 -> 26.1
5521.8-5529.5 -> 33.4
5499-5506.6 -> 26.5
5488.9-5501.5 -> 28.7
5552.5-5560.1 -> 26.9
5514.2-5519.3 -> 26.4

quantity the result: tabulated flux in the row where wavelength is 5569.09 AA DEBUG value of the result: 27.9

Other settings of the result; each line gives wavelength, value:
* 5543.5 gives 23.9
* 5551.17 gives 28.1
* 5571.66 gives 27.7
